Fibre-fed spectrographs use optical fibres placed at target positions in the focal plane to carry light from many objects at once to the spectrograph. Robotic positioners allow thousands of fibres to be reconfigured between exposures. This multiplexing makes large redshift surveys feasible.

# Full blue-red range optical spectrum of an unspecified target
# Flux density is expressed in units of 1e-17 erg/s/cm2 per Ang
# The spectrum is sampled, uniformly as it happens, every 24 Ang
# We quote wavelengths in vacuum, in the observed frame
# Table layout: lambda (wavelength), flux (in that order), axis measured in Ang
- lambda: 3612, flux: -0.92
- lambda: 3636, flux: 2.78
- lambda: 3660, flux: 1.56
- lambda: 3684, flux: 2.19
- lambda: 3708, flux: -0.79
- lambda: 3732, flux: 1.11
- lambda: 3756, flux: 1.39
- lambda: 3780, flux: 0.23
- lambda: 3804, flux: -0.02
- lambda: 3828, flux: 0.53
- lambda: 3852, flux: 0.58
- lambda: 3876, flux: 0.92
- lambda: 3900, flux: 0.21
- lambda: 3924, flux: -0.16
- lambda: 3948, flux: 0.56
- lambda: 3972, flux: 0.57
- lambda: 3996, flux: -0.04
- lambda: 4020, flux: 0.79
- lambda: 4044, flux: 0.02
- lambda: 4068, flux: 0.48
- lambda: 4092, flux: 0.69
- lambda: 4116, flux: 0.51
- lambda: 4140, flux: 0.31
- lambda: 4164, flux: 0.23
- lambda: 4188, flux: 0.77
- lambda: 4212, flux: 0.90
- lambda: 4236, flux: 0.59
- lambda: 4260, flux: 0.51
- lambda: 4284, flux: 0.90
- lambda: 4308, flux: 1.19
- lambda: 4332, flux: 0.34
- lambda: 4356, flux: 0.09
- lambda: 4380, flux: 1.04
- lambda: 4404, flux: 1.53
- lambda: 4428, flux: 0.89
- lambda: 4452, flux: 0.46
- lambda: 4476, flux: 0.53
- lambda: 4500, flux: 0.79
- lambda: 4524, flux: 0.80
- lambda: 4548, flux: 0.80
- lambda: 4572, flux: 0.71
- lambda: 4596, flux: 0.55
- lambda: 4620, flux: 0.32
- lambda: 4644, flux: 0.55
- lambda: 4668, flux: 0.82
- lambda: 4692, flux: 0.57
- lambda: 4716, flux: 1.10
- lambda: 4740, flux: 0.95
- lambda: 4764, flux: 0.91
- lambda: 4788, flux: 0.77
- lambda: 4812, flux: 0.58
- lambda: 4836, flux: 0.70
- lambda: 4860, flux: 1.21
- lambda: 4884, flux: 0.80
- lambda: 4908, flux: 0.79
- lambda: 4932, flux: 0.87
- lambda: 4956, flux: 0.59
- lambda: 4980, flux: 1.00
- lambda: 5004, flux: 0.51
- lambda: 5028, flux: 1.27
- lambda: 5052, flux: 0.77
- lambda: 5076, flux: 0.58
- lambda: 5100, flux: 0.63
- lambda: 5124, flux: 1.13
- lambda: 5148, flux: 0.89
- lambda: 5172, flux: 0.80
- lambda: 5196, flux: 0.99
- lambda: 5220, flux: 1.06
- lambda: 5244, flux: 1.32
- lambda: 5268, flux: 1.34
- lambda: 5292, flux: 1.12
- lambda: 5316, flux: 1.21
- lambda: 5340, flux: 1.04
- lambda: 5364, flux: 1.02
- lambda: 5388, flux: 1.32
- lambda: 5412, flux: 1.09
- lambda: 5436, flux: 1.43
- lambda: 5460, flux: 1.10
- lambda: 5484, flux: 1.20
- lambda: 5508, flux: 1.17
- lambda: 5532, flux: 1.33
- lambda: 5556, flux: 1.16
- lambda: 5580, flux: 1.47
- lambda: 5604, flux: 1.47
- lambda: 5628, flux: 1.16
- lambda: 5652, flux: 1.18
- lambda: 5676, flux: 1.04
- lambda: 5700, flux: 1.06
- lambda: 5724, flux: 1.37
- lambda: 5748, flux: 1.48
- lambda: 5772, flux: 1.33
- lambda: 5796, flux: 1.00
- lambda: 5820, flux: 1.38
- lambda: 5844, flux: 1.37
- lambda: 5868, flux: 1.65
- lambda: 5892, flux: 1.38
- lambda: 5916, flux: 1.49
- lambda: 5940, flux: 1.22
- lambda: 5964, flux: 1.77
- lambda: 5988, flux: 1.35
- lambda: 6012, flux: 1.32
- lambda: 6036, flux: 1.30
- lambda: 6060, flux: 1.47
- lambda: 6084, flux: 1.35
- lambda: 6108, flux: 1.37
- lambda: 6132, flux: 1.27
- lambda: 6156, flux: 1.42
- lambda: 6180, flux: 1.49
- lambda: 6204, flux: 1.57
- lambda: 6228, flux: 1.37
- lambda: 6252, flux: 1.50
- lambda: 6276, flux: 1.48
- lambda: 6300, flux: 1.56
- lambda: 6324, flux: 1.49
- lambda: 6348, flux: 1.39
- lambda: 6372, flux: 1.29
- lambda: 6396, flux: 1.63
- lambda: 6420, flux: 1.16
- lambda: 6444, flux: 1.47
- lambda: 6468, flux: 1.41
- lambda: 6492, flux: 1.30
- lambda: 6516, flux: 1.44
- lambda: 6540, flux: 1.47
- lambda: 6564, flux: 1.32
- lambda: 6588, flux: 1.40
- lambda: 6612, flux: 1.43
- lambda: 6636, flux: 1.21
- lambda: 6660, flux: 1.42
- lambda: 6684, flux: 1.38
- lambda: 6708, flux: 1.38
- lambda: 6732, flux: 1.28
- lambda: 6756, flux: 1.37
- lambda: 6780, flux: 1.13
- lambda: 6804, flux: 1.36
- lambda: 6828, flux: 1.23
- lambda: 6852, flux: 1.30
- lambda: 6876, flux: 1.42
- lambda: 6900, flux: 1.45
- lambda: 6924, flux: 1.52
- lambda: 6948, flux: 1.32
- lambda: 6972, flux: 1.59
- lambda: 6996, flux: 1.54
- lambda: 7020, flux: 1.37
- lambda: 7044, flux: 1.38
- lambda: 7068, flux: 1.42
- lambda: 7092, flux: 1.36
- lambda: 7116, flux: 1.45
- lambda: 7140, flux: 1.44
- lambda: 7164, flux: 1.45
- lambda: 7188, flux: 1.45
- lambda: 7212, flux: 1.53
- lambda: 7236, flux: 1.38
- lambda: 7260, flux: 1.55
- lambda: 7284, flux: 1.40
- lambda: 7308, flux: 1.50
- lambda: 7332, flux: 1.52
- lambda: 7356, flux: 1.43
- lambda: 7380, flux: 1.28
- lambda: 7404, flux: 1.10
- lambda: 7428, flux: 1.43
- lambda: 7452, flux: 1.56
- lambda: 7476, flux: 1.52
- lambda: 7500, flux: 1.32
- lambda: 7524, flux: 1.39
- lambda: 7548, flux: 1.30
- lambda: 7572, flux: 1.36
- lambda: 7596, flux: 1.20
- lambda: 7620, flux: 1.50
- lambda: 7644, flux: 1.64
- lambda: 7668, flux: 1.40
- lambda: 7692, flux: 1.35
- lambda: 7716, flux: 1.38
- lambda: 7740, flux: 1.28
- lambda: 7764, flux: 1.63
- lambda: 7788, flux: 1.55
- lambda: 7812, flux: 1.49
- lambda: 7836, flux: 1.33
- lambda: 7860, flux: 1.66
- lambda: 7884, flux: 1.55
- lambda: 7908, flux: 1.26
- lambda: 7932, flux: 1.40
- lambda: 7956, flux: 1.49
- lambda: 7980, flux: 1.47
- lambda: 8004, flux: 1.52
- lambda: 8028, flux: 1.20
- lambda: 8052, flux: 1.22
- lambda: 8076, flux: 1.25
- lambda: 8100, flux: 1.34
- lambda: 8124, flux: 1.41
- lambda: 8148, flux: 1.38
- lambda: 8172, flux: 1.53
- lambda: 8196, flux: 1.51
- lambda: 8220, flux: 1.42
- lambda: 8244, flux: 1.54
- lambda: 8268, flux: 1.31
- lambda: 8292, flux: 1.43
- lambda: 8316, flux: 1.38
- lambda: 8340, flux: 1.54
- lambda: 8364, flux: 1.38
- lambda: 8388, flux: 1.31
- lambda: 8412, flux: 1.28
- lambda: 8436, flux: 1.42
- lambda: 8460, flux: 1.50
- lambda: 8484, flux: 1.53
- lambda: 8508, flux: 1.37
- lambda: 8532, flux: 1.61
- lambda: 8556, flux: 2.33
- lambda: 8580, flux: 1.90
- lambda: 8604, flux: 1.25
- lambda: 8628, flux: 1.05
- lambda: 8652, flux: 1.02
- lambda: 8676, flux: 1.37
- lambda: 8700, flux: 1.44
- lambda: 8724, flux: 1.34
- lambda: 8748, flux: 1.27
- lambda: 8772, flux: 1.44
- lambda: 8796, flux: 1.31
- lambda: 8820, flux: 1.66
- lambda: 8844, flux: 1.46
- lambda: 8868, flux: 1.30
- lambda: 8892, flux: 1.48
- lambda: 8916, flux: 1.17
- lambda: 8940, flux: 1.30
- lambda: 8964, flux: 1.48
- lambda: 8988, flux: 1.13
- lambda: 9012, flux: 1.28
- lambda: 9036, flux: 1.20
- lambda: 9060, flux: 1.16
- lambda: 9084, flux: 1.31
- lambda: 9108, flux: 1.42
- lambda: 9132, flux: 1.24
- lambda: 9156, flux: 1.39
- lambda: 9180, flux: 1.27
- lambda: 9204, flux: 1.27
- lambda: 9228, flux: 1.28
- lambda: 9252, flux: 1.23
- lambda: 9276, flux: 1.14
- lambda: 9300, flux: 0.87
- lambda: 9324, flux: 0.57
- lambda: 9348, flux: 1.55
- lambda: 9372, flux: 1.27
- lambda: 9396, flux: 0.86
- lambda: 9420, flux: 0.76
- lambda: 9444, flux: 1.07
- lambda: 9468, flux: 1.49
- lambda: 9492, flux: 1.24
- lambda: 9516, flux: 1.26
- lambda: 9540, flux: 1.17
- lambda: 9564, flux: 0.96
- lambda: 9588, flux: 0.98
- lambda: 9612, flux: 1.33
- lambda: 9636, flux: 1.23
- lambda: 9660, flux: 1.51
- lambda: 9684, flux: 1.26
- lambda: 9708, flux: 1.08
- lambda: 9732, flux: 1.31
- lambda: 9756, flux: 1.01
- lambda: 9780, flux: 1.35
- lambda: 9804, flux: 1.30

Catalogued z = 0.303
